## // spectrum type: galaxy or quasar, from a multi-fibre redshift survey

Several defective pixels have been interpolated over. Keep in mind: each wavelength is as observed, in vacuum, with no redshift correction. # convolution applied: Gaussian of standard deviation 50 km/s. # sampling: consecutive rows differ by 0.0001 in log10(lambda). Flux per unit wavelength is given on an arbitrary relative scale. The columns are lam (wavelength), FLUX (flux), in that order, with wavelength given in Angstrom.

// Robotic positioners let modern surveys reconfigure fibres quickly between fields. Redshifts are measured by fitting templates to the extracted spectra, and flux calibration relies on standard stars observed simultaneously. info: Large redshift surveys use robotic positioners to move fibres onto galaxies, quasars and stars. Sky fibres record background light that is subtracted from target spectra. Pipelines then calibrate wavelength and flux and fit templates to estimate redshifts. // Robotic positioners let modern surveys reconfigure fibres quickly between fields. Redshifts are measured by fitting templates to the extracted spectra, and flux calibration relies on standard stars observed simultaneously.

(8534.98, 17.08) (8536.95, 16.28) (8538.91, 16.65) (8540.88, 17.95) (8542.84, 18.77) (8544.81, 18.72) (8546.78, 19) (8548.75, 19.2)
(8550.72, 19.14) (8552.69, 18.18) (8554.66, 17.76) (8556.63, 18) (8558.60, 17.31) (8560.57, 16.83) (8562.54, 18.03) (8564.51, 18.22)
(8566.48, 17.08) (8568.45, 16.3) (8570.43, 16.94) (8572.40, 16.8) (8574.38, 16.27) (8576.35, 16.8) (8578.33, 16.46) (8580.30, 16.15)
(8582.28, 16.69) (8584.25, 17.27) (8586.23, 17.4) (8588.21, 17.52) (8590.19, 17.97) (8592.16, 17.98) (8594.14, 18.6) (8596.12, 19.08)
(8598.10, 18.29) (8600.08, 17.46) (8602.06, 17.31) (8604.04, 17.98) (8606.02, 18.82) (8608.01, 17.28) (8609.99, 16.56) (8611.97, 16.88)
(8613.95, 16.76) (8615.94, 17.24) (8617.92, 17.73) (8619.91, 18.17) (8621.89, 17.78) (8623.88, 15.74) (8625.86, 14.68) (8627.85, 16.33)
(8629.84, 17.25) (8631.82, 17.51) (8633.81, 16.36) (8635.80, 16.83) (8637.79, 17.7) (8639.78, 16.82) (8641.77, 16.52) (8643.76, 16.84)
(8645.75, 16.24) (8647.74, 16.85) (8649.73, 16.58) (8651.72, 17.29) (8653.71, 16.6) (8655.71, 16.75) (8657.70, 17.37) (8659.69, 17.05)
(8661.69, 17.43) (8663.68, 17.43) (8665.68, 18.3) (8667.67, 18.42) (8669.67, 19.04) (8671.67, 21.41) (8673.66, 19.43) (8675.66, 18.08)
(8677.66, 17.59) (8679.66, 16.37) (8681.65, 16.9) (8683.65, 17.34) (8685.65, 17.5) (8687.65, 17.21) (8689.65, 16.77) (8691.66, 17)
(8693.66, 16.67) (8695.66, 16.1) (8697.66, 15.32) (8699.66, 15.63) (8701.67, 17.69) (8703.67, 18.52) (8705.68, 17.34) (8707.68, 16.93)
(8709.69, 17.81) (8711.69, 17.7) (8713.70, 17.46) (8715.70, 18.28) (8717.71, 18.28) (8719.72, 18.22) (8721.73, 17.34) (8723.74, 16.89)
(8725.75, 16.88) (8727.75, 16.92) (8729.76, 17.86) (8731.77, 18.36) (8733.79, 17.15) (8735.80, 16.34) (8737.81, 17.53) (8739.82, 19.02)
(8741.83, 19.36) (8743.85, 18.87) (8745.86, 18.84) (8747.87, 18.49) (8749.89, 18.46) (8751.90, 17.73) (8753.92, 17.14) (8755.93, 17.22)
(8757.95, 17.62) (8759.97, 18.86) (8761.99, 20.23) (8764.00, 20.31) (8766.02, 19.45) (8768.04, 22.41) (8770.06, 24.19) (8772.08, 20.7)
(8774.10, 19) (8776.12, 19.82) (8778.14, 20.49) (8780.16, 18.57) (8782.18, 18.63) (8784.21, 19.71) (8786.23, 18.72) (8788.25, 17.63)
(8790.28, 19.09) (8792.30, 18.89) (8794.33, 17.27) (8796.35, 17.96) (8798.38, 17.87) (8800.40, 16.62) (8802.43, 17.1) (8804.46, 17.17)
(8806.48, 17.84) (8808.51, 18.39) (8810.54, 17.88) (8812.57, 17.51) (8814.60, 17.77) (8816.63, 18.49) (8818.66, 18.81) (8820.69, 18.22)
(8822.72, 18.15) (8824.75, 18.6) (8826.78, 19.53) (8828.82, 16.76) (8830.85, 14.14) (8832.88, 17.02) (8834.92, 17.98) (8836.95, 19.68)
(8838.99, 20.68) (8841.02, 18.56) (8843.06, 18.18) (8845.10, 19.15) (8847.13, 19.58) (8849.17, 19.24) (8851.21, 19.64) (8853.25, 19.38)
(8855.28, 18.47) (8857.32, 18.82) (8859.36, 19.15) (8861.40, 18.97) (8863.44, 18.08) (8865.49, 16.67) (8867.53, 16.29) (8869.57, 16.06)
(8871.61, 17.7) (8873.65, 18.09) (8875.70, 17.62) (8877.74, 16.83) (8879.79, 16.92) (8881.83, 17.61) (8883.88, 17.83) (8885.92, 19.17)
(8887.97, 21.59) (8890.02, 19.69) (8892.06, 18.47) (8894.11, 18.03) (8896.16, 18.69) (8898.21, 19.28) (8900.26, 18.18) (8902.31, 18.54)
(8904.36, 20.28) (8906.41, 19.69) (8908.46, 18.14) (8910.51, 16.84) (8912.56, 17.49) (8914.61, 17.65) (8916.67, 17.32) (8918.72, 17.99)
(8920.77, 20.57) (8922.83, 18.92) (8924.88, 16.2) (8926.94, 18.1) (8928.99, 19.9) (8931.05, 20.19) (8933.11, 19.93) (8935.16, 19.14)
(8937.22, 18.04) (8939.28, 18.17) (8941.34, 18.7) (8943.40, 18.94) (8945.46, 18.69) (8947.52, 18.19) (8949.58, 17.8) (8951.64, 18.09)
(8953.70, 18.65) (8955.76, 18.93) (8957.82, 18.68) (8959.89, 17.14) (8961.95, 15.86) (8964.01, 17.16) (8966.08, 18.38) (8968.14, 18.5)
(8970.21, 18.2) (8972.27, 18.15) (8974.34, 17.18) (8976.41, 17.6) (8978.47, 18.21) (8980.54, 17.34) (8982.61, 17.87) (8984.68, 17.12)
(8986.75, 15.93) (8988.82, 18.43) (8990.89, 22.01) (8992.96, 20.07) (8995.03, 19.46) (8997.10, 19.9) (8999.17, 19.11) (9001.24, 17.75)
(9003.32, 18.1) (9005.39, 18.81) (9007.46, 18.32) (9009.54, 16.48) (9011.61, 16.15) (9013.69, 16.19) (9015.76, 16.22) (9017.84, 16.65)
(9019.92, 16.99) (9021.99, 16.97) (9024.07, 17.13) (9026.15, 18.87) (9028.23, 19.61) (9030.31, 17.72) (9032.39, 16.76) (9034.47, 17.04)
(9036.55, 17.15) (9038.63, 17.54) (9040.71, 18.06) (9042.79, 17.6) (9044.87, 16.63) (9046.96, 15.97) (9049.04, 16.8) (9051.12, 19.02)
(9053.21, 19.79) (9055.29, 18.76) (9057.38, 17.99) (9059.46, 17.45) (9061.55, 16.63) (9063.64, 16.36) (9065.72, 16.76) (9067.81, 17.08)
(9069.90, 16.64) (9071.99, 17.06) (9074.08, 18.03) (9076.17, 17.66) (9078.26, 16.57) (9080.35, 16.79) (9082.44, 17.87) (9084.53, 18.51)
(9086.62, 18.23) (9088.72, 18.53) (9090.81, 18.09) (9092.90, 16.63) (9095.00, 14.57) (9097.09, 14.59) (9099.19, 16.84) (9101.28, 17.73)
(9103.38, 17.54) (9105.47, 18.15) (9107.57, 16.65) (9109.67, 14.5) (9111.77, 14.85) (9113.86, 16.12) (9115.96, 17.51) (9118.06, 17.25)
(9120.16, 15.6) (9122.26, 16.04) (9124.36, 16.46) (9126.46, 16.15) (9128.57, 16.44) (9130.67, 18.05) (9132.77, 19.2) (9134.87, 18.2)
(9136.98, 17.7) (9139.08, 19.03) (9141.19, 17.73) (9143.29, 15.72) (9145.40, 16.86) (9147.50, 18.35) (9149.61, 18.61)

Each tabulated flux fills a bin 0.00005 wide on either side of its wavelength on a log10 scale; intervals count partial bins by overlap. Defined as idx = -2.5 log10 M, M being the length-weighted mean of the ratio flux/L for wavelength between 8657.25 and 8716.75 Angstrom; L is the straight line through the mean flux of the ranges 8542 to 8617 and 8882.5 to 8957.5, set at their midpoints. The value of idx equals 0.02 mag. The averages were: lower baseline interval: 17.6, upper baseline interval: 18.7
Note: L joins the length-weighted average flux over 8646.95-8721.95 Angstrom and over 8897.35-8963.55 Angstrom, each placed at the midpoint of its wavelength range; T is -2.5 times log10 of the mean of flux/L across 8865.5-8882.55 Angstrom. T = 0.07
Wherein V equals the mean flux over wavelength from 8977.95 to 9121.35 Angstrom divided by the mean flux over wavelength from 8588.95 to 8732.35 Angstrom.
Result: 1.0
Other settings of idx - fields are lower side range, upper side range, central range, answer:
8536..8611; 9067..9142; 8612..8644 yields 0.04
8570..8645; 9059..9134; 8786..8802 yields -0.05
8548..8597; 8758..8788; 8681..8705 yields 0.13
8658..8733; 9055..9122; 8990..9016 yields -0.08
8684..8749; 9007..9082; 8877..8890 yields -0.06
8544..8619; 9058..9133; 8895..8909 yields -0.11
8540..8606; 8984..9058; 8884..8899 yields -0.08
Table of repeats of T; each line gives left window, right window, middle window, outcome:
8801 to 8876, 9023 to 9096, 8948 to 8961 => -0.025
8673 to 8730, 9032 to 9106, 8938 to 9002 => -0.058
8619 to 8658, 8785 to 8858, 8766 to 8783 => -0.145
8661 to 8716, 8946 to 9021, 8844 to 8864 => -0.077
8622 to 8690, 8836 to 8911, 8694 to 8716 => 0.027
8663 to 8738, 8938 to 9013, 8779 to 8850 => -0.026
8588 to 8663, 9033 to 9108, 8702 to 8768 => -0.053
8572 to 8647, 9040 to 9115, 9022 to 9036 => -0.038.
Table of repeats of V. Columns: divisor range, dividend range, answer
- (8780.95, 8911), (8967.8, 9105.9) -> 0.96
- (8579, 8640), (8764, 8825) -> 1.09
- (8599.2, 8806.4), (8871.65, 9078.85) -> 1.01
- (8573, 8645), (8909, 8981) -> 1.06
